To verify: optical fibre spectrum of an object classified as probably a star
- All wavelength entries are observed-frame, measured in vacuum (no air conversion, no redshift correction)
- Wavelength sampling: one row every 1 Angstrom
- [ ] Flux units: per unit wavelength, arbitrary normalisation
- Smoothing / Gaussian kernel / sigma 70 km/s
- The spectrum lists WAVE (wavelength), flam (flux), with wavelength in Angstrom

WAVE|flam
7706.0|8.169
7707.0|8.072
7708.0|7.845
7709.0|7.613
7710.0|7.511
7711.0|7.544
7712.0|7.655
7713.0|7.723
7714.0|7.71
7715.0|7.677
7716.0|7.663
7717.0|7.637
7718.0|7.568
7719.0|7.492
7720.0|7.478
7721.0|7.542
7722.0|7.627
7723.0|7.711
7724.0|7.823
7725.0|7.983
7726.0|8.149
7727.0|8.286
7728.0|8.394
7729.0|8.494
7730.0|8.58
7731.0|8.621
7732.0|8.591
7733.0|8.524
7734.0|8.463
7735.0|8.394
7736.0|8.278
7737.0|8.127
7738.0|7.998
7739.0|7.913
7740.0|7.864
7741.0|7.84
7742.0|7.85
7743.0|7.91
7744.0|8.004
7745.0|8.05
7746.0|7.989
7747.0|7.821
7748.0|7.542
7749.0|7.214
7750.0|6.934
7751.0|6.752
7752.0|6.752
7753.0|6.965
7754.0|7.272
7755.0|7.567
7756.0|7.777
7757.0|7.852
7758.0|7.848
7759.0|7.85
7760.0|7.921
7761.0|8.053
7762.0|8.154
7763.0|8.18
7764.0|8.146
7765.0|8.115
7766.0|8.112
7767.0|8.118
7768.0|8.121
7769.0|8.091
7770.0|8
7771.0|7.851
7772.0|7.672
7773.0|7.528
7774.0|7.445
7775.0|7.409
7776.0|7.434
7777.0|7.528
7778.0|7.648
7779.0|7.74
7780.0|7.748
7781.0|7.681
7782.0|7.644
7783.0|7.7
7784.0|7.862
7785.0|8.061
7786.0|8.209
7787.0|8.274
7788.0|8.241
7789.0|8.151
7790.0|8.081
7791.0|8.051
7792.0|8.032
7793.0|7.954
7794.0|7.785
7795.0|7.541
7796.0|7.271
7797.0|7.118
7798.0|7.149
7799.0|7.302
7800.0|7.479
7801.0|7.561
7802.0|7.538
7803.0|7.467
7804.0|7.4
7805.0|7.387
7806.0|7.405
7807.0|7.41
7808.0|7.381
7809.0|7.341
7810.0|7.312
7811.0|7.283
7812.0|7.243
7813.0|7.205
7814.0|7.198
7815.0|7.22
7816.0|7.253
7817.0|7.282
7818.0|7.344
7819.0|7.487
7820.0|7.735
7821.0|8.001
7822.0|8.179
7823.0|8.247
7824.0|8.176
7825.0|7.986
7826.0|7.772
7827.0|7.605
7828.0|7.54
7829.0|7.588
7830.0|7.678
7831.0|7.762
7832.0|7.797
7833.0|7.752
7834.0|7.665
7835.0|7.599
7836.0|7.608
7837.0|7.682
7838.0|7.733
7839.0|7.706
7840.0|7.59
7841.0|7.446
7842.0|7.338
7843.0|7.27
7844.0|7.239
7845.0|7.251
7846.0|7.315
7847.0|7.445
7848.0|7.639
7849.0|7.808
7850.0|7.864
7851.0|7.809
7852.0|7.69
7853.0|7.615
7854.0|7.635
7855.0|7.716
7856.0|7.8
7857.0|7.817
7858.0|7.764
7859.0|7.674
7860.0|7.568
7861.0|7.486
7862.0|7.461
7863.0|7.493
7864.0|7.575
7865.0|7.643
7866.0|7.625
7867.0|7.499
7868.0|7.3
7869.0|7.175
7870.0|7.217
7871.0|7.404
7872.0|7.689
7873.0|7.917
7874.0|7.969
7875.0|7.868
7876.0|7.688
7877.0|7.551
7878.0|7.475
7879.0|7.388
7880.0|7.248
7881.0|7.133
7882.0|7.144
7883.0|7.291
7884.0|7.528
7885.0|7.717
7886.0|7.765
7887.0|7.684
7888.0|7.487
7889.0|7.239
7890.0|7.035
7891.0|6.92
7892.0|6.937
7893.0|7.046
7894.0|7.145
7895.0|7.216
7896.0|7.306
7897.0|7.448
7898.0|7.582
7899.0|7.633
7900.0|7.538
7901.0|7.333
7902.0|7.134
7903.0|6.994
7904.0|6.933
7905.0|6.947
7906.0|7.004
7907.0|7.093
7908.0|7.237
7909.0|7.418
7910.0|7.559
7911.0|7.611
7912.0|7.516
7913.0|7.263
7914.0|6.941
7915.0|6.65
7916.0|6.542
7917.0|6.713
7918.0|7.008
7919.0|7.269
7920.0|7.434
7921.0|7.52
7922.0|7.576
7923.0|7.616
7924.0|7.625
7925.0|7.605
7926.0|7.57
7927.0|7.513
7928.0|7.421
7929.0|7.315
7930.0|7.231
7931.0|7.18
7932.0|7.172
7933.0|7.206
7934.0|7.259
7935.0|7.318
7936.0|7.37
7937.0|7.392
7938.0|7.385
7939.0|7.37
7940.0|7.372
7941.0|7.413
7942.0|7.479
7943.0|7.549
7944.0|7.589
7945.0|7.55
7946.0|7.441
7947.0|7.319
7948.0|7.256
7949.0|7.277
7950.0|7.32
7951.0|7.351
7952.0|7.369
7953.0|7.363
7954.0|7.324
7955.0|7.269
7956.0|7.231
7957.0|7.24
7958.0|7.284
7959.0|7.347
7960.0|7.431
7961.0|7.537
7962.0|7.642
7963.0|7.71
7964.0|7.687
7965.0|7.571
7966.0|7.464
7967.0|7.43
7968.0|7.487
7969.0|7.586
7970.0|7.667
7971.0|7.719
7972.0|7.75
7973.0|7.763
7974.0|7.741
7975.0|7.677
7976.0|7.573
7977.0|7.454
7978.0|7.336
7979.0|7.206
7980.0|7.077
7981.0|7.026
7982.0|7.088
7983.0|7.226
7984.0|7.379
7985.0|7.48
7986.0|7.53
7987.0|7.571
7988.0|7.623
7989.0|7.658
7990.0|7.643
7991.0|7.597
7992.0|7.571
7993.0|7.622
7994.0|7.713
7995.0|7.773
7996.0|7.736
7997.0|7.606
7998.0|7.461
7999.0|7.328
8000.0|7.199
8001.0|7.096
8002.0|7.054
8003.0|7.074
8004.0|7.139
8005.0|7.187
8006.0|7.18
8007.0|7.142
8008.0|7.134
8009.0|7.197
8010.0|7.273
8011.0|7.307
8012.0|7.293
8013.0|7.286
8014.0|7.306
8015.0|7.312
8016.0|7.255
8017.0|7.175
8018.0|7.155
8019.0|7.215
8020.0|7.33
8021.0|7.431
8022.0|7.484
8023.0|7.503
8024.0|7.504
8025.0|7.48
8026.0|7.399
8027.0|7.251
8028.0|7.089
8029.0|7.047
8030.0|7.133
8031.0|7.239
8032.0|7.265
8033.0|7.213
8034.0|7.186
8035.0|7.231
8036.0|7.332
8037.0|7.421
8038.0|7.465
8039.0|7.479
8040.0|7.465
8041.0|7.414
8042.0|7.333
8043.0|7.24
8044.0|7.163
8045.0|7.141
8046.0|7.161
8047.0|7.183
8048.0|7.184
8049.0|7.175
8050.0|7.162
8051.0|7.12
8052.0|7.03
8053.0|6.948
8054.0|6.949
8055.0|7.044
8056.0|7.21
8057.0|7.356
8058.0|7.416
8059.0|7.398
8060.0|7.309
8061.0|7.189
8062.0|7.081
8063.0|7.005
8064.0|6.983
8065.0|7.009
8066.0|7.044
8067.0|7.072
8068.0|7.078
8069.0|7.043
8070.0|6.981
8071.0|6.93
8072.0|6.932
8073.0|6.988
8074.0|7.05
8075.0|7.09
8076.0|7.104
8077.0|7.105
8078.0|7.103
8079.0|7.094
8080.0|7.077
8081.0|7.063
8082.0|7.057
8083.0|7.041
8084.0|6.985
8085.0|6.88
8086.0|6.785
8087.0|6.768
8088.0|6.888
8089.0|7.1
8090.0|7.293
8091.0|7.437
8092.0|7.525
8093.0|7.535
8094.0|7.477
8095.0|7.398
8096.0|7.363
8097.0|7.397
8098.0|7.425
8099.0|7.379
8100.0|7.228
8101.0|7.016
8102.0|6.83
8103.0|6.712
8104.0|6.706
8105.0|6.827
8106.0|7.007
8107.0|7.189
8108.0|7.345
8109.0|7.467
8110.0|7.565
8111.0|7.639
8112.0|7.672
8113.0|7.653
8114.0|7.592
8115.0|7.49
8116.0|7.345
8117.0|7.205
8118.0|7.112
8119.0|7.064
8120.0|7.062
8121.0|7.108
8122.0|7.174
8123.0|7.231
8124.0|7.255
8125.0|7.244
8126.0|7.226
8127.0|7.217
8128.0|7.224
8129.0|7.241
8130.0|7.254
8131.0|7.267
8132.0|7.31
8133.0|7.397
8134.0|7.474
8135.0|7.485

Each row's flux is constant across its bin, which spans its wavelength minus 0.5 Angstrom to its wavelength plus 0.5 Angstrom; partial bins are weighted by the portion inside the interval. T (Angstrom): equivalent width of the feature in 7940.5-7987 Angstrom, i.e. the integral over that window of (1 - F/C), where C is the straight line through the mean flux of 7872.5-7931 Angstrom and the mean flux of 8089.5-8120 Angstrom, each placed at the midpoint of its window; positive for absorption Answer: -0.8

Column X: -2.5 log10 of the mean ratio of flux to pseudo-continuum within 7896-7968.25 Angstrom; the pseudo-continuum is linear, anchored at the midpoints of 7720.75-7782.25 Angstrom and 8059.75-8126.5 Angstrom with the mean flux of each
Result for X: 0.02 mag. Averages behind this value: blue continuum 7.86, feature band 7.34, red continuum 7.16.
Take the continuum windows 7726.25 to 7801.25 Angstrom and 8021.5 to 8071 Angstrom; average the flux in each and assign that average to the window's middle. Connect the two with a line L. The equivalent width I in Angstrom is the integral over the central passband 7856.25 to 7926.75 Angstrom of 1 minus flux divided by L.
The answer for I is 1.70 Angstrom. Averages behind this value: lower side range 7.85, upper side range 7.21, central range 7.38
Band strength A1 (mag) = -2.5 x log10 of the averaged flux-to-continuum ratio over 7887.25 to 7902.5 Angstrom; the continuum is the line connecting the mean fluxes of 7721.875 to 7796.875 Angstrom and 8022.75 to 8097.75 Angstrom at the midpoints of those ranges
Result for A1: 0.043 mag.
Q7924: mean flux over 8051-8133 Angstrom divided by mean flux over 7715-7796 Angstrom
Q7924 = 0.91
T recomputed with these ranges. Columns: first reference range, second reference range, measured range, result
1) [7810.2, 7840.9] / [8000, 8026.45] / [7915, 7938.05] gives 0.41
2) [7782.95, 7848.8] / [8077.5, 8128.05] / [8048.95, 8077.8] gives 0.66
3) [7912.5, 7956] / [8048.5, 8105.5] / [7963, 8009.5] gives -1.29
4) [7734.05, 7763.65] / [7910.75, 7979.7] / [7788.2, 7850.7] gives 0.41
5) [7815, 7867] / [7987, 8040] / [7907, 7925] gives 0.58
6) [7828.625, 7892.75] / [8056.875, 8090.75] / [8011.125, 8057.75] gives -0.67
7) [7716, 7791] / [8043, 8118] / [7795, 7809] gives 0.69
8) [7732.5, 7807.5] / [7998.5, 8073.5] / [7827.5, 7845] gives 0.10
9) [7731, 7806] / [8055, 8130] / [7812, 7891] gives 0.64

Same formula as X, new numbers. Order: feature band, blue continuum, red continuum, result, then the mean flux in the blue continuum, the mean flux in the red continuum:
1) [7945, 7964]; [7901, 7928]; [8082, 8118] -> -0.02 mag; 7.25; 7.23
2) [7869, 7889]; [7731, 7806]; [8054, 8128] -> 0.01 mag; 7.79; 7.17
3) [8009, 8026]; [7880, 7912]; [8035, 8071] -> -0.02 mag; 7.29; 7.19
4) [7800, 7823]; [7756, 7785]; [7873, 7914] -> 0.03 mag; 7.84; 7.35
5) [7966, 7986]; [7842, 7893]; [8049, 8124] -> -0.02 mag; 7.5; 7.16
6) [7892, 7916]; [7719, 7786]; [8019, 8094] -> 0.04 mag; 7.86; 7.18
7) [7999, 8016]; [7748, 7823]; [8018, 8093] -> 0.01 mag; 7.64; 7.18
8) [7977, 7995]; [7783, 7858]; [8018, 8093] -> -0.02 mag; 7.63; 7.18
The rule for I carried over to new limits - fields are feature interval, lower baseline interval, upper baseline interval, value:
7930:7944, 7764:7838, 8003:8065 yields 0.1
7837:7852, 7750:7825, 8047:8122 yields 0.0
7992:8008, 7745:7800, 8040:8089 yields -0.3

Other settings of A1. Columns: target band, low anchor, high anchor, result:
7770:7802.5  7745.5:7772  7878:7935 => -0.01 mag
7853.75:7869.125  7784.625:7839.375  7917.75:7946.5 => -0.01 mag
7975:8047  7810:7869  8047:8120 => -0.01 mag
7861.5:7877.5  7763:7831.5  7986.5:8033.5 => 0.00 mag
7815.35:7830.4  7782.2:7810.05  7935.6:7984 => -0.01 mag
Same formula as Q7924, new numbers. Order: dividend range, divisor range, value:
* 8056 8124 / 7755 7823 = 0.93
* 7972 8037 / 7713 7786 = 0.94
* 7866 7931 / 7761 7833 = 0.95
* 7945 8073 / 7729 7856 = 0.95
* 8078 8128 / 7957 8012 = 0.97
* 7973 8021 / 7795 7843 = 0.98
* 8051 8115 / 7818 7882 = 0.94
